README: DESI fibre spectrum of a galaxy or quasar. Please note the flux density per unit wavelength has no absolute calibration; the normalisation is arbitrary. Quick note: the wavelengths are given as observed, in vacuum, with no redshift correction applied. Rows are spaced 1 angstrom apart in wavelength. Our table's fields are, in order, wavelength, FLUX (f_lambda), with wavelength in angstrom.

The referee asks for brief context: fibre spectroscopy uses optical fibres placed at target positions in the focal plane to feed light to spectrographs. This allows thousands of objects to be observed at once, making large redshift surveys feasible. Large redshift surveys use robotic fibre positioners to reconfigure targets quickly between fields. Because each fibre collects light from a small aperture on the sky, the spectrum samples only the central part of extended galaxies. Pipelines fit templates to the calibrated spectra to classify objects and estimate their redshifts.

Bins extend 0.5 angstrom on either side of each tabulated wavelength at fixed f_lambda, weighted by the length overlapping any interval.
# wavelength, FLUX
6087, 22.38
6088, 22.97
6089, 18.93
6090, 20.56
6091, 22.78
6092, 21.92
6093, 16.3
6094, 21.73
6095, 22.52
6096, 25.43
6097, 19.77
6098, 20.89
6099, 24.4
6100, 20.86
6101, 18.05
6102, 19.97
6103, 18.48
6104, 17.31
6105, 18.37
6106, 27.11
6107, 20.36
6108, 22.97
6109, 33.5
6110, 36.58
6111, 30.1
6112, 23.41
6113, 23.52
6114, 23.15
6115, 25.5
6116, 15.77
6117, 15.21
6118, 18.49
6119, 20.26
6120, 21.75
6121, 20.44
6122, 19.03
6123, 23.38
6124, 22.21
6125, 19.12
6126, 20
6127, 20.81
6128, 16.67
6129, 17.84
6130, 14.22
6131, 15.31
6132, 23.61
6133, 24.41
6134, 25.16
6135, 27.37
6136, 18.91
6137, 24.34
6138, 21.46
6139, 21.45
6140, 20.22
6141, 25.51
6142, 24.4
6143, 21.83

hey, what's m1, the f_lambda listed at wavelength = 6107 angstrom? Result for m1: 20.36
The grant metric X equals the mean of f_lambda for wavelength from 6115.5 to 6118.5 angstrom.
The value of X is 16.5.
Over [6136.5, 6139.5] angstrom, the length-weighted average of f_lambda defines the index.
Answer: 22.4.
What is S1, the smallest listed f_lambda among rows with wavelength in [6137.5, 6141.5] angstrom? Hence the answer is 20.22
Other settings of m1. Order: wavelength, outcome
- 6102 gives 19.97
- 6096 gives 25.43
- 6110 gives 36.58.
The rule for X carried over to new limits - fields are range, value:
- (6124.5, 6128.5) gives 19.2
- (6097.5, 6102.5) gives 20.8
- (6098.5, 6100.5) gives 22.6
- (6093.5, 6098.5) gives 22.1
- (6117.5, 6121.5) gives 20.2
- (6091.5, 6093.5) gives 19.1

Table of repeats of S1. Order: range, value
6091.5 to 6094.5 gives 16.3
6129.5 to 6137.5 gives 14.22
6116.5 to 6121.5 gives 15.21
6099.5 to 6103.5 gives 18.05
